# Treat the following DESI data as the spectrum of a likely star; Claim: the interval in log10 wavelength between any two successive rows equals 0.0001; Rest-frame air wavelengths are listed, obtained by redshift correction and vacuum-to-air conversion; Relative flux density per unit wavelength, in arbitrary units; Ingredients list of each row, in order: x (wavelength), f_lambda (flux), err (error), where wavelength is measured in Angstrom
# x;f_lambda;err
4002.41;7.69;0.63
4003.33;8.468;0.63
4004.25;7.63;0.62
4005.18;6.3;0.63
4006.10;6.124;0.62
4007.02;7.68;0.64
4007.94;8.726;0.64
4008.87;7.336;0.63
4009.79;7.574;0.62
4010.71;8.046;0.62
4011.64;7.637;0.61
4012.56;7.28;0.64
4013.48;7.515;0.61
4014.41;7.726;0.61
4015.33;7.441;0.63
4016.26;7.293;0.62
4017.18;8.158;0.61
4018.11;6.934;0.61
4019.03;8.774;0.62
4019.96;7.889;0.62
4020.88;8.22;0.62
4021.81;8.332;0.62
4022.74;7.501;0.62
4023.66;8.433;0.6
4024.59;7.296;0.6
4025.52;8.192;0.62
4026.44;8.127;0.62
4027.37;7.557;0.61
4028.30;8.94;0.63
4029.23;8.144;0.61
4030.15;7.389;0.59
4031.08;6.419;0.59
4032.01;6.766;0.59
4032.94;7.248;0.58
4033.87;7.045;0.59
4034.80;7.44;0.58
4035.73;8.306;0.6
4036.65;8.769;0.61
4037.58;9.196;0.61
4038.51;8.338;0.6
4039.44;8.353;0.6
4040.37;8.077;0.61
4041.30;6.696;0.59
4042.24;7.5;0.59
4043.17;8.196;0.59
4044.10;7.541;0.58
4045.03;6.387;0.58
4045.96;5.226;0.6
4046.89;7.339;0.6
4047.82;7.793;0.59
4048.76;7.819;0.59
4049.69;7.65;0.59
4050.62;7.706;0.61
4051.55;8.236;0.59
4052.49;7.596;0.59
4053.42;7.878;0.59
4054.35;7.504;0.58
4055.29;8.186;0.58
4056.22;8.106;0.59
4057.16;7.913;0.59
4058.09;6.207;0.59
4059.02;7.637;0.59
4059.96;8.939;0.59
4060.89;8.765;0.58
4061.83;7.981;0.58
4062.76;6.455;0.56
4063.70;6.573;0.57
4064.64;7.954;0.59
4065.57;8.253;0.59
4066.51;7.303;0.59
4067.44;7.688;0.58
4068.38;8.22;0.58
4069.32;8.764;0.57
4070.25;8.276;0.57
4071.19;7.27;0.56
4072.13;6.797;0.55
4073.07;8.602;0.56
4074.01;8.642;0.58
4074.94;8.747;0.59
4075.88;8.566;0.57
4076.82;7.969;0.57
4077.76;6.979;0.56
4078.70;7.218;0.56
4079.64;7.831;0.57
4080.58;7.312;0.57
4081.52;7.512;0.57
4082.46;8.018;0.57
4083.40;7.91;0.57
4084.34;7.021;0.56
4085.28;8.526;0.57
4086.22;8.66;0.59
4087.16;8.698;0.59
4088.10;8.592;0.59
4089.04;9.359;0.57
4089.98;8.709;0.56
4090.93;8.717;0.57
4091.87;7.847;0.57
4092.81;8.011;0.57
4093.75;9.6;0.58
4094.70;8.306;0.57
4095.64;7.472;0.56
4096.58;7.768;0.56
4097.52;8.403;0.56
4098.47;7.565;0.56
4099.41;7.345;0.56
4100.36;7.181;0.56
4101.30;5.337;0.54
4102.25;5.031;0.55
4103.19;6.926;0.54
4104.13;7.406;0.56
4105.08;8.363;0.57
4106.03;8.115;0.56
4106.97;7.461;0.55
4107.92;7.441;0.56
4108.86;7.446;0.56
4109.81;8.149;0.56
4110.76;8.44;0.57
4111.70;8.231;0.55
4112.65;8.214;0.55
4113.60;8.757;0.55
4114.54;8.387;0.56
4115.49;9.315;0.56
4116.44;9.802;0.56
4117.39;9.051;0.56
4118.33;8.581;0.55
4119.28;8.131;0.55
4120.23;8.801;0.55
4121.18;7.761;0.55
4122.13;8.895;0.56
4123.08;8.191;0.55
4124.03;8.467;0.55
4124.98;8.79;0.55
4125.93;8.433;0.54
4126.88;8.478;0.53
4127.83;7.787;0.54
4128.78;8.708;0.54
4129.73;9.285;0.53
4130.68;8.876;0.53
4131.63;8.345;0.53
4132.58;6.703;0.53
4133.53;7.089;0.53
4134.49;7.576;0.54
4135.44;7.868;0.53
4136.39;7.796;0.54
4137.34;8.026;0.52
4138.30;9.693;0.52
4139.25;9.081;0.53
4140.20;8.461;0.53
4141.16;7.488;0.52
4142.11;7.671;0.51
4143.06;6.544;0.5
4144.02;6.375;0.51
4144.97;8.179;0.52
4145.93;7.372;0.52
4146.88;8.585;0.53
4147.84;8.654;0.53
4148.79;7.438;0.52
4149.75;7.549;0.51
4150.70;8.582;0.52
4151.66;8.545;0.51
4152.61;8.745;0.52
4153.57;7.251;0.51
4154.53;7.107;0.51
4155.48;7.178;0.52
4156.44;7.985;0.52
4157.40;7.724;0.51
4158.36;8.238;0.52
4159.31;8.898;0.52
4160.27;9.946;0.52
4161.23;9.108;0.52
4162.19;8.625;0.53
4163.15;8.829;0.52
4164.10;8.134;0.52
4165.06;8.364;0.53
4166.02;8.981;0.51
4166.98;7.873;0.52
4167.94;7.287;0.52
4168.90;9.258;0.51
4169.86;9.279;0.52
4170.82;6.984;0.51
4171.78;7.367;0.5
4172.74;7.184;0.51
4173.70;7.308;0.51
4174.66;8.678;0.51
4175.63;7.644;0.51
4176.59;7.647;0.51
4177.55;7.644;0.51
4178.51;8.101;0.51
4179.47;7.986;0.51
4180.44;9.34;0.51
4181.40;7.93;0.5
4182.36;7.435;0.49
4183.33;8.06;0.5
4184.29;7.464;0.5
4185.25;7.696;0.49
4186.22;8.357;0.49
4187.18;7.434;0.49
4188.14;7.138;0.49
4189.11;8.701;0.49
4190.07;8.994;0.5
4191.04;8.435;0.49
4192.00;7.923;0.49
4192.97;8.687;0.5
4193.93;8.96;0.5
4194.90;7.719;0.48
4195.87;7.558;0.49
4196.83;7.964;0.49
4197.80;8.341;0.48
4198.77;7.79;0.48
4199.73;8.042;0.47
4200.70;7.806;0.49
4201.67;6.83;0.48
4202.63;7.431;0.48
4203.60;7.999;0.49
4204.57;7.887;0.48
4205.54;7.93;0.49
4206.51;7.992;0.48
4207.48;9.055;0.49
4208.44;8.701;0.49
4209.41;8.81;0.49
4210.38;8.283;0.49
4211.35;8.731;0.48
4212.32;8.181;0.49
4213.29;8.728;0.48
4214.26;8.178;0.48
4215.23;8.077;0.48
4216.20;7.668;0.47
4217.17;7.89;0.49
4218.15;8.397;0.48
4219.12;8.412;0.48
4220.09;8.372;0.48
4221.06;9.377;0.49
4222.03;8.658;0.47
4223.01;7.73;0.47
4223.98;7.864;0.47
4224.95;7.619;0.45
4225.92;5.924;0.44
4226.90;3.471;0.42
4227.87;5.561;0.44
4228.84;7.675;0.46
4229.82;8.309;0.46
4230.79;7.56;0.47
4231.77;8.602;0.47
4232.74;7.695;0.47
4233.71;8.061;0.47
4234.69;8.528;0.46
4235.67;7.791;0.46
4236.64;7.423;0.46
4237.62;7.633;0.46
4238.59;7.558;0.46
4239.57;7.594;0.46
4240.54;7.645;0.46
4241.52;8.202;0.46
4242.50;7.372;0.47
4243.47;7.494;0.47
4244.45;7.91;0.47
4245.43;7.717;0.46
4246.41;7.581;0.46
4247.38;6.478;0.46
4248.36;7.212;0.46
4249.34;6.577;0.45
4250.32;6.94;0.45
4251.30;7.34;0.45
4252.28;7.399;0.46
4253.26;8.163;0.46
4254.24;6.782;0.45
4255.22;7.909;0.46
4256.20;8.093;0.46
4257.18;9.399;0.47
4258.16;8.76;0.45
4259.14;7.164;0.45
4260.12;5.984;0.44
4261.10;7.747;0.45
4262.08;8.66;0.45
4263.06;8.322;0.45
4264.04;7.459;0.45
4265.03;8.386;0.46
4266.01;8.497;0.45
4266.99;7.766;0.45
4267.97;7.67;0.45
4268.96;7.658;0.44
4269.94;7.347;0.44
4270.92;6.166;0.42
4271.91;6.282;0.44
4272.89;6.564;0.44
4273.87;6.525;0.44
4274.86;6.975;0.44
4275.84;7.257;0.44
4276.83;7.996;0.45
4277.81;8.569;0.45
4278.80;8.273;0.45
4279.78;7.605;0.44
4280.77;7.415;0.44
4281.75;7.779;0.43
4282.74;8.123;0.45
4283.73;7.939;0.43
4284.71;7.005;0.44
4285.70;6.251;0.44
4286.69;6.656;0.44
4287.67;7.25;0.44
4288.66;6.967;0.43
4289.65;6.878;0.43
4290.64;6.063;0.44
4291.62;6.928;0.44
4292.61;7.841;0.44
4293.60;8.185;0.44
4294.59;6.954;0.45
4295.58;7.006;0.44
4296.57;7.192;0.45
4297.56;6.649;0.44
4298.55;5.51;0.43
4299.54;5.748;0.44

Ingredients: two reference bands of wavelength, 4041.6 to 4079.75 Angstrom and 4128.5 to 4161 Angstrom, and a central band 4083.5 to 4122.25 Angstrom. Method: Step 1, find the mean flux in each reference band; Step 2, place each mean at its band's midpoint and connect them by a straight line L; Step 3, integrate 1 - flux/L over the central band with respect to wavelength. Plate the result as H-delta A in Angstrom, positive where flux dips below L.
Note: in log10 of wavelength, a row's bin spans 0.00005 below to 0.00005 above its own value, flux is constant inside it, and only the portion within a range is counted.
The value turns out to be -1.01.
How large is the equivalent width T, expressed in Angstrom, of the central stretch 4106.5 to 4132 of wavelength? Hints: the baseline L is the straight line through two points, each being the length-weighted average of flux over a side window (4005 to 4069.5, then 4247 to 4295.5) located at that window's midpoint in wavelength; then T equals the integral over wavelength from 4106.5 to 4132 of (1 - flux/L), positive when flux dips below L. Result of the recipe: -2.9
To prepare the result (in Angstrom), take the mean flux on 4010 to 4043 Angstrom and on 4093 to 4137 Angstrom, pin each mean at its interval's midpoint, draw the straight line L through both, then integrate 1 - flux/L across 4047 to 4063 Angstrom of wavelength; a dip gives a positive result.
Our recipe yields 0.2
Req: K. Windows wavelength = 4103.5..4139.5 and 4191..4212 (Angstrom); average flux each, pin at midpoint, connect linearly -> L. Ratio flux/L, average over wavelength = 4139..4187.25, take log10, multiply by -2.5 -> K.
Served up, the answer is 0.02 mag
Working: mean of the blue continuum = 8.3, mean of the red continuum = 8.13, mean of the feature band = 8.03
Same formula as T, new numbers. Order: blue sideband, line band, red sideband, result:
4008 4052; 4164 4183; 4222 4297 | -1.2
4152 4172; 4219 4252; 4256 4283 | 1.4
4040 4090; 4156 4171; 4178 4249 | -1.2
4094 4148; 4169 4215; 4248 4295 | -1.9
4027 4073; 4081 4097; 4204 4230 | -1.1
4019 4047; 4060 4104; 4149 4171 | 0.5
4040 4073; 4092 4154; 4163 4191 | -1.5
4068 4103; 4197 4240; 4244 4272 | -1.2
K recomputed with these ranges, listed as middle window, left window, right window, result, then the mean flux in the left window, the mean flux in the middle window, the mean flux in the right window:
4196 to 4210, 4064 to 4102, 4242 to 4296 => -0.06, 7.95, 8.04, 7.44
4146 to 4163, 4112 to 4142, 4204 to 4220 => 0.02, 8.4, 8.23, 8.31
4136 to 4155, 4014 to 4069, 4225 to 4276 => -0.05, 7.72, 7.96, 7.44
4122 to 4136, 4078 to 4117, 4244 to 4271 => -0.04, 7.96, 8.21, 7.63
